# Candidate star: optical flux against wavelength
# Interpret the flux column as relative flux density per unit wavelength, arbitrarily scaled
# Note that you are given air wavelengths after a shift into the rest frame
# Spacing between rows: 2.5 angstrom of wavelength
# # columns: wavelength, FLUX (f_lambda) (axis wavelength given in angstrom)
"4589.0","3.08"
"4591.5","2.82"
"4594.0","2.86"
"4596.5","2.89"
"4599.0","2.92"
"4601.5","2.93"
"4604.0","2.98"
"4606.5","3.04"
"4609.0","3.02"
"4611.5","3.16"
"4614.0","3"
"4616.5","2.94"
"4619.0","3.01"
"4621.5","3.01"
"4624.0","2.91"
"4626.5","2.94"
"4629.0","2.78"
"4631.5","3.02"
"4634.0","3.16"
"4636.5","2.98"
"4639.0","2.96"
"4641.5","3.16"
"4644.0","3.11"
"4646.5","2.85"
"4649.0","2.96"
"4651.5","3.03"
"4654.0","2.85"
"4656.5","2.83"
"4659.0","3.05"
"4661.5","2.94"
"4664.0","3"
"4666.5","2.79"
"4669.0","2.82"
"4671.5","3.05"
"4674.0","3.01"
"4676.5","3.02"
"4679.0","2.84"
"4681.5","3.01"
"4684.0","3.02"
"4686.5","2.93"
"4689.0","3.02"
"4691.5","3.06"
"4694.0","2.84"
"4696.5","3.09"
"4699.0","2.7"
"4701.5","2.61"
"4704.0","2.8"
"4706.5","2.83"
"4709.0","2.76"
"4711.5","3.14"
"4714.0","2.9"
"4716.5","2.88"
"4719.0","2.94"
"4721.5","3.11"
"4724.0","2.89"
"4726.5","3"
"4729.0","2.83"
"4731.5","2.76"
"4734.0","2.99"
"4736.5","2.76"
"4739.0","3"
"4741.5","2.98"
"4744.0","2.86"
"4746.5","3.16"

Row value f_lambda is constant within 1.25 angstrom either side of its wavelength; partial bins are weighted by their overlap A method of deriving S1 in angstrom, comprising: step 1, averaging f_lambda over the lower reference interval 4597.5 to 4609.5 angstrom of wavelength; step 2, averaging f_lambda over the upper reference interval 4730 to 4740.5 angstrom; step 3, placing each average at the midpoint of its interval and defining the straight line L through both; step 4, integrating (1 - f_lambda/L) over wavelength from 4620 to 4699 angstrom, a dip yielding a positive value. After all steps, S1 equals -0.9 angstrom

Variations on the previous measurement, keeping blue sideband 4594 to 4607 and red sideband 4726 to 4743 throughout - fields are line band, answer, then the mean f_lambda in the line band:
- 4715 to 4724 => -0.2 angstrom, 2.96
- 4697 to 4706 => 0.5 angstrom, 2.75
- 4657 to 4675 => -0.2 angstrom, 2.95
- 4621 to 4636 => -0.2 angstrom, 2.97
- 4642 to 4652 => -0.2 angstrom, 3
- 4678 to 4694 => -0.3 angstrom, 2.97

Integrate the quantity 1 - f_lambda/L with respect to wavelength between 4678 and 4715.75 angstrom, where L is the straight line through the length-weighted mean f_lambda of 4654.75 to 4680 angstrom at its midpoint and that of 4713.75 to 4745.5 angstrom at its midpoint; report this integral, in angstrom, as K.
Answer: 0.3 angstrom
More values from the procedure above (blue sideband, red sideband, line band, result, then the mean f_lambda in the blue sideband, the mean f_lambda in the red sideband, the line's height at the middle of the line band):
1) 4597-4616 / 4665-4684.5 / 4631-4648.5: -0.35 angstrom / 3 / 2.94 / 2.97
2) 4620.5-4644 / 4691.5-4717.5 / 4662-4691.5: -0.45 angstrom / 3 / 2.86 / 2.92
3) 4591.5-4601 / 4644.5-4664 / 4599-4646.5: -1.46 angstrom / 2.88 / 2.94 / 2.91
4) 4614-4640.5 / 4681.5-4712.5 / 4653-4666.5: 0.08 angstrom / 2.97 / 2.9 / 2.94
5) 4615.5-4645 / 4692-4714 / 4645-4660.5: 0.12 angstrom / 3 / 2.86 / 2.95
